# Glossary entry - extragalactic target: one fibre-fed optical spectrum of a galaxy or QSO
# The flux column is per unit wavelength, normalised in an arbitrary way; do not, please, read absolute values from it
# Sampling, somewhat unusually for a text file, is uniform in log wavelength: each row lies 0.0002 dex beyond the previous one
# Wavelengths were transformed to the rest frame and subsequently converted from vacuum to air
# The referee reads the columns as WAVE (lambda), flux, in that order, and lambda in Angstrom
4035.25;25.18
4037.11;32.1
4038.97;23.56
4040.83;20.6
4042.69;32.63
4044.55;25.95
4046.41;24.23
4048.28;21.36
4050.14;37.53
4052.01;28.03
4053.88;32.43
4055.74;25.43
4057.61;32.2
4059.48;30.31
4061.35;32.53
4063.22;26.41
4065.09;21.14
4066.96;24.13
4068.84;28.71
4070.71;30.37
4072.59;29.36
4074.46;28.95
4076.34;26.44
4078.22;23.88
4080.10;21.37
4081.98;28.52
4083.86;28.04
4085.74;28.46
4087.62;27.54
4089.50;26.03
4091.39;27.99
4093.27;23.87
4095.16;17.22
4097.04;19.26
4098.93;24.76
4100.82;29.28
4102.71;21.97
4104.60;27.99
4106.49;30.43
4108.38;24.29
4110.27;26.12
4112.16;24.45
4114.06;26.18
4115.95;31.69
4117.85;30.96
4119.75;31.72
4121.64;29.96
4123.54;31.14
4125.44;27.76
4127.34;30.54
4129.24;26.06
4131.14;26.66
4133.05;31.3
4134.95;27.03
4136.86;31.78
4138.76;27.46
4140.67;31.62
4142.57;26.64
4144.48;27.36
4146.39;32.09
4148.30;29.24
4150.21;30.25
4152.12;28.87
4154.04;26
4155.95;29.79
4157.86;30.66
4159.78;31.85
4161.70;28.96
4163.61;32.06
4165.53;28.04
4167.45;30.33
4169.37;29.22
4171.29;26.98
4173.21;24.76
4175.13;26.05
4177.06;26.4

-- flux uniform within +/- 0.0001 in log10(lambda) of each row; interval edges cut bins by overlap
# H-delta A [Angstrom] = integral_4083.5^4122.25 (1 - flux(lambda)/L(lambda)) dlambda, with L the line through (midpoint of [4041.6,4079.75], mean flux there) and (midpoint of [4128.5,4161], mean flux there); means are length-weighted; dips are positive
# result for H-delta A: 2.73 Angstrom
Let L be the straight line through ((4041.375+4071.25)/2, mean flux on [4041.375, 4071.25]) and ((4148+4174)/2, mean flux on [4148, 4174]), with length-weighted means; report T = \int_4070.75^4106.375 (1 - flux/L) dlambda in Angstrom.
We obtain 3.31 Angstrom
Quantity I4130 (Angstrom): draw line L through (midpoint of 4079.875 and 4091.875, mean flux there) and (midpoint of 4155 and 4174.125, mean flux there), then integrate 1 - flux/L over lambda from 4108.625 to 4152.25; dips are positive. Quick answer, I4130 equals -0.9 Angstrom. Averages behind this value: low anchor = 27.1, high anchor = 29.3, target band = 28.9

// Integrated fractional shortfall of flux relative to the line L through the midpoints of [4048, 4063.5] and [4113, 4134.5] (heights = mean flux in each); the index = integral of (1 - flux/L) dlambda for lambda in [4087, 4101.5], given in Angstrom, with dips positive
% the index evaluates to 2.61 Angstrom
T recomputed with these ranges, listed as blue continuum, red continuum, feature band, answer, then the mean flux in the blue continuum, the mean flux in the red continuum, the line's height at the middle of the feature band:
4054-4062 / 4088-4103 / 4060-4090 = 0.36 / 30.3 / 24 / 27.4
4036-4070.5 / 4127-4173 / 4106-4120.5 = 0.25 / 27.8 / 29.1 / 28.6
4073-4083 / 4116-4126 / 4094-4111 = 2.42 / 26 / 30.5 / 28.6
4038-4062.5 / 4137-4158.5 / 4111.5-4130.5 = -0.11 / 28.2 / 29.2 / 28.9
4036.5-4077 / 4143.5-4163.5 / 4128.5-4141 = 0.23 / 27.9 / 29.6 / 29.3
